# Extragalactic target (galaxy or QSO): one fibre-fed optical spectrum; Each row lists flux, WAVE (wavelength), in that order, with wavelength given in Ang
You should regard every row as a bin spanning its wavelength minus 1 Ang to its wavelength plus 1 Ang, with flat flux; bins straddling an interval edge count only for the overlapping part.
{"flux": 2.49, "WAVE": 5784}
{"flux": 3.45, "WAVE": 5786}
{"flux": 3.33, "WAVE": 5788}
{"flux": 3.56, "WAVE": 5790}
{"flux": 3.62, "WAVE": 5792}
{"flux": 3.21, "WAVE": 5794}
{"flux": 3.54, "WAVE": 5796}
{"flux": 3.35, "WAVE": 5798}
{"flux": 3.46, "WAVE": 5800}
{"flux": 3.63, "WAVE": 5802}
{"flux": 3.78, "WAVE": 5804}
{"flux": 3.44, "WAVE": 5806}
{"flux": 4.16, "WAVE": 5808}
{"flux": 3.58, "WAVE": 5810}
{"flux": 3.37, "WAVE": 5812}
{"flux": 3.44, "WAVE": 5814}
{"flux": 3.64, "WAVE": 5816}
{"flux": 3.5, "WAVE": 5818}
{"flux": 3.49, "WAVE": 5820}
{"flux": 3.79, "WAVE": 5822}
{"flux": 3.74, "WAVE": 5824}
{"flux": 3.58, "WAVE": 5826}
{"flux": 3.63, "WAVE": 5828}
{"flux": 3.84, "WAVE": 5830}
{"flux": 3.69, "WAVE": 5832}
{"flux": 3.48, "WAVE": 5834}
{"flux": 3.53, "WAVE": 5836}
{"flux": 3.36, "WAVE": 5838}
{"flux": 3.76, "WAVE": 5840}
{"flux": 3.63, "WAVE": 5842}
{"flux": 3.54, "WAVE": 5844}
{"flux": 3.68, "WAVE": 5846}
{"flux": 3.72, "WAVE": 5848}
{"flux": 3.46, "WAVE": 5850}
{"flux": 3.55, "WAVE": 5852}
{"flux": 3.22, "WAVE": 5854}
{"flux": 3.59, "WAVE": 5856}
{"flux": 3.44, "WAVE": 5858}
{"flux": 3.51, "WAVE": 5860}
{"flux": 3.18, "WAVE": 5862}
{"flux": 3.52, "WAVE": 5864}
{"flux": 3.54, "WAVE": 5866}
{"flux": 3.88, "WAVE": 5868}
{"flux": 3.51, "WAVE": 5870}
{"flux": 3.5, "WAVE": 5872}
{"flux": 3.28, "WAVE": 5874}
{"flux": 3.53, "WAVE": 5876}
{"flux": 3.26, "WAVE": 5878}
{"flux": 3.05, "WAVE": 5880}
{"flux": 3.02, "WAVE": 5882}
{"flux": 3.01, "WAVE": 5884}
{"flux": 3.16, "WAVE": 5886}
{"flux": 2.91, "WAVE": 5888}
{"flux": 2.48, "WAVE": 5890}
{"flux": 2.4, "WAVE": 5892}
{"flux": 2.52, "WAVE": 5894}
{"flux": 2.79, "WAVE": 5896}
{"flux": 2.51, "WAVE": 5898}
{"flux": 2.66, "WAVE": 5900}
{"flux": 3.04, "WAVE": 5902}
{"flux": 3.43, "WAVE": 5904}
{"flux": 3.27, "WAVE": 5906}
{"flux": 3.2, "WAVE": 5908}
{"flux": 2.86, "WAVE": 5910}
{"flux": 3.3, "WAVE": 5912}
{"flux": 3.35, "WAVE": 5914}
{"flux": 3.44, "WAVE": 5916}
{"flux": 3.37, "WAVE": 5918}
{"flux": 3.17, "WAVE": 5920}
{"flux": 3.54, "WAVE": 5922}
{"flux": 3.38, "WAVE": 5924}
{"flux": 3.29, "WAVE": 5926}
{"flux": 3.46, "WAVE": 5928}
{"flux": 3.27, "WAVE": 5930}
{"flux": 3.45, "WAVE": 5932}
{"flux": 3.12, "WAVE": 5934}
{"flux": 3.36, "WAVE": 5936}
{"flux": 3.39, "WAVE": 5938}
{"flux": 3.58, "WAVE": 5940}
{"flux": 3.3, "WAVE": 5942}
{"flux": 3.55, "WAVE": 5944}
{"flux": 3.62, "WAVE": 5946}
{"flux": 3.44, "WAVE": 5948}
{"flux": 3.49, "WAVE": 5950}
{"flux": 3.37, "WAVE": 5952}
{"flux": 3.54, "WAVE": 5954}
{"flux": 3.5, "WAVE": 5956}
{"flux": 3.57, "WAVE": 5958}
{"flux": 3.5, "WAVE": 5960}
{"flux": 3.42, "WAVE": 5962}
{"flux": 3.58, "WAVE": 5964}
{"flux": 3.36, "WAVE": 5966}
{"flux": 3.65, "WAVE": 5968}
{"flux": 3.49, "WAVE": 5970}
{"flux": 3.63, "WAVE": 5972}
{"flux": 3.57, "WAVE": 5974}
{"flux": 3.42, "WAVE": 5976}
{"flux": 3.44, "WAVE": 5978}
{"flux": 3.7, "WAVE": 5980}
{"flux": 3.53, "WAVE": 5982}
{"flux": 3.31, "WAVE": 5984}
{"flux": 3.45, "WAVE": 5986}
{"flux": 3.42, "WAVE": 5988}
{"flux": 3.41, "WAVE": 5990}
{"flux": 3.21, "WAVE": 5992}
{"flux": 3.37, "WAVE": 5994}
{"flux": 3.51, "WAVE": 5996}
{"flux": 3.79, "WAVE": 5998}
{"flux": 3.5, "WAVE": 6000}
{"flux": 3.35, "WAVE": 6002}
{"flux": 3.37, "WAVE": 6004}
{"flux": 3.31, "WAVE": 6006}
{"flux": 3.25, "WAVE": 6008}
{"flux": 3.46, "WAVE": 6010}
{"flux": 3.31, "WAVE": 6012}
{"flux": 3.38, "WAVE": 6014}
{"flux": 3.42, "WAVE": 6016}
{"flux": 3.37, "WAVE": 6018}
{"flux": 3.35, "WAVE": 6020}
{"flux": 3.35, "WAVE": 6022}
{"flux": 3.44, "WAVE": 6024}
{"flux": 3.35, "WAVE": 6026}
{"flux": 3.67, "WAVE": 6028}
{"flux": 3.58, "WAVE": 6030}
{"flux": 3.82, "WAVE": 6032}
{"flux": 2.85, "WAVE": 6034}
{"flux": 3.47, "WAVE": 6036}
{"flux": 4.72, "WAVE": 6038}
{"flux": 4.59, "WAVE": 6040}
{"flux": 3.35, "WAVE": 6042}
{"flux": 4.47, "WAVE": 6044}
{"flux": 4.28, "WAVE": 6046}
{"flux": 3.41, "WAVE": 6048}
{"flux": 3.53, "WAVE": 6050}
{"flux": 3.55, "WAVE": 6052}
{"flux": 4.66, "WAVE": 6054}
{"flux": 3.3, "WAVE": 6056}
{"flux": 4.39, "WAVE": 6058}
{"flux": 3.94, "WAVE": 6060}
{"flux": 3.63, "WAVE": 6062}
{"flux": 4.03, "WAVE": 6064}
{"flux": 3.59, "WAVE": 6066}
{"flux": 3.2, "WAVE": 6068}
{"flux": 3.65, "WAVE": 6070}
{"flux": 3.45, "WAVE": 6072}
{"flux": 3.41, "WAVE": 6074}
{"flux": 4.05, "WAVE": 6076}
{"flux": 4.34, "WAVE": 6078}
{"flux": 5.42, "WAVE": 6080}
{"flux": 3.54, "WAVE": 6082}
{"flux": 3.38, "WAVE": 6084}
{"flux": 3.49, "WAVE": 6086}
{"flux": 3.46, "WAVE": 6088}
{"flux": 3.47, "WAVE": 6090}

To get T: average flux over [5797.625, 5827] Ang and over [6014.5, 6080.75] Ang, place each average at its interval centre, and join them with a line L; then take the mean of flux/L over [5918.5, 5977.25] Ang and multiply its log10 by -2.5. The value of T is 0.08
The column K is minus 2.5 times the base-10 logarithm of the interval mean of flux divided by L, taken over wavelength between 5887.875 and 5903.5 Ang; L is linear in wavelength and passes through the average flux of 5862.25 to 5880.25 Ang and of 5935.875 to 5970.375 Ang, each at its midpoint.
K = 0.28 mag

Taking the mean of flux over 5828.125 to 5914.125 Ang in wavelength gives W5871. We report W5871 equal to 3.29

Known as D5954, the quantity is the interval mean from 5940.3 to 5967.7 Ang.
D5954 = 3.49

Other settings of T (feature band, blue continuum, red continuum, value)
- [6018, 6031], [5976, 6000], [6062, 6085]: 0.051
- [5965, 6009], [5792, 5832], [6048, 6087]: 0.085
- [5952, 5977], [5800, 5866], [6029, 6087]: 0.063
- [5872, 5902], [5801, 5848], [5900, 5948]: 0.176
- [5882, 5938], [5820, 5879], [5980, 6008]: 0.129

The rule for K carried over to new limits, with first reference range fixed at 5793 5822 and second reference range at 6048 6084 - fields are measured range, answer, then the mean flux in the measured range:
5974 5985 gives 0.08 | 3.49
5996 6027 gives 0.11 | 3.4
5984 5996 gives 0.11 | 3.38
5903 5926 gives 0.12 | 3.3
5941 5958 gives 0.07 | 3.48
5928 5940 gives 0.10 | 3.35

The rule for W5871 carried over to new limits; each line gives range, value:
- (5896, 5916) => 3.07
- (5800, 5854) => 3.61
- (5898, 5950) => 3.3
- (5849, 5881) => 3.44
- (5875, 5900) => 2.88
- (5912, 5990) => 3.45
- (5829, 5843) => 3.61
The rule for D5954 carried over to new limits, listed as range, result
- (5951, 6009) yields 3.47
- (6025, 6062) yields 3.82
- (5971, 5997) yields 3.46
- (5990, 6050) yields 3.56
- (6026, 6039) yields 3.66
